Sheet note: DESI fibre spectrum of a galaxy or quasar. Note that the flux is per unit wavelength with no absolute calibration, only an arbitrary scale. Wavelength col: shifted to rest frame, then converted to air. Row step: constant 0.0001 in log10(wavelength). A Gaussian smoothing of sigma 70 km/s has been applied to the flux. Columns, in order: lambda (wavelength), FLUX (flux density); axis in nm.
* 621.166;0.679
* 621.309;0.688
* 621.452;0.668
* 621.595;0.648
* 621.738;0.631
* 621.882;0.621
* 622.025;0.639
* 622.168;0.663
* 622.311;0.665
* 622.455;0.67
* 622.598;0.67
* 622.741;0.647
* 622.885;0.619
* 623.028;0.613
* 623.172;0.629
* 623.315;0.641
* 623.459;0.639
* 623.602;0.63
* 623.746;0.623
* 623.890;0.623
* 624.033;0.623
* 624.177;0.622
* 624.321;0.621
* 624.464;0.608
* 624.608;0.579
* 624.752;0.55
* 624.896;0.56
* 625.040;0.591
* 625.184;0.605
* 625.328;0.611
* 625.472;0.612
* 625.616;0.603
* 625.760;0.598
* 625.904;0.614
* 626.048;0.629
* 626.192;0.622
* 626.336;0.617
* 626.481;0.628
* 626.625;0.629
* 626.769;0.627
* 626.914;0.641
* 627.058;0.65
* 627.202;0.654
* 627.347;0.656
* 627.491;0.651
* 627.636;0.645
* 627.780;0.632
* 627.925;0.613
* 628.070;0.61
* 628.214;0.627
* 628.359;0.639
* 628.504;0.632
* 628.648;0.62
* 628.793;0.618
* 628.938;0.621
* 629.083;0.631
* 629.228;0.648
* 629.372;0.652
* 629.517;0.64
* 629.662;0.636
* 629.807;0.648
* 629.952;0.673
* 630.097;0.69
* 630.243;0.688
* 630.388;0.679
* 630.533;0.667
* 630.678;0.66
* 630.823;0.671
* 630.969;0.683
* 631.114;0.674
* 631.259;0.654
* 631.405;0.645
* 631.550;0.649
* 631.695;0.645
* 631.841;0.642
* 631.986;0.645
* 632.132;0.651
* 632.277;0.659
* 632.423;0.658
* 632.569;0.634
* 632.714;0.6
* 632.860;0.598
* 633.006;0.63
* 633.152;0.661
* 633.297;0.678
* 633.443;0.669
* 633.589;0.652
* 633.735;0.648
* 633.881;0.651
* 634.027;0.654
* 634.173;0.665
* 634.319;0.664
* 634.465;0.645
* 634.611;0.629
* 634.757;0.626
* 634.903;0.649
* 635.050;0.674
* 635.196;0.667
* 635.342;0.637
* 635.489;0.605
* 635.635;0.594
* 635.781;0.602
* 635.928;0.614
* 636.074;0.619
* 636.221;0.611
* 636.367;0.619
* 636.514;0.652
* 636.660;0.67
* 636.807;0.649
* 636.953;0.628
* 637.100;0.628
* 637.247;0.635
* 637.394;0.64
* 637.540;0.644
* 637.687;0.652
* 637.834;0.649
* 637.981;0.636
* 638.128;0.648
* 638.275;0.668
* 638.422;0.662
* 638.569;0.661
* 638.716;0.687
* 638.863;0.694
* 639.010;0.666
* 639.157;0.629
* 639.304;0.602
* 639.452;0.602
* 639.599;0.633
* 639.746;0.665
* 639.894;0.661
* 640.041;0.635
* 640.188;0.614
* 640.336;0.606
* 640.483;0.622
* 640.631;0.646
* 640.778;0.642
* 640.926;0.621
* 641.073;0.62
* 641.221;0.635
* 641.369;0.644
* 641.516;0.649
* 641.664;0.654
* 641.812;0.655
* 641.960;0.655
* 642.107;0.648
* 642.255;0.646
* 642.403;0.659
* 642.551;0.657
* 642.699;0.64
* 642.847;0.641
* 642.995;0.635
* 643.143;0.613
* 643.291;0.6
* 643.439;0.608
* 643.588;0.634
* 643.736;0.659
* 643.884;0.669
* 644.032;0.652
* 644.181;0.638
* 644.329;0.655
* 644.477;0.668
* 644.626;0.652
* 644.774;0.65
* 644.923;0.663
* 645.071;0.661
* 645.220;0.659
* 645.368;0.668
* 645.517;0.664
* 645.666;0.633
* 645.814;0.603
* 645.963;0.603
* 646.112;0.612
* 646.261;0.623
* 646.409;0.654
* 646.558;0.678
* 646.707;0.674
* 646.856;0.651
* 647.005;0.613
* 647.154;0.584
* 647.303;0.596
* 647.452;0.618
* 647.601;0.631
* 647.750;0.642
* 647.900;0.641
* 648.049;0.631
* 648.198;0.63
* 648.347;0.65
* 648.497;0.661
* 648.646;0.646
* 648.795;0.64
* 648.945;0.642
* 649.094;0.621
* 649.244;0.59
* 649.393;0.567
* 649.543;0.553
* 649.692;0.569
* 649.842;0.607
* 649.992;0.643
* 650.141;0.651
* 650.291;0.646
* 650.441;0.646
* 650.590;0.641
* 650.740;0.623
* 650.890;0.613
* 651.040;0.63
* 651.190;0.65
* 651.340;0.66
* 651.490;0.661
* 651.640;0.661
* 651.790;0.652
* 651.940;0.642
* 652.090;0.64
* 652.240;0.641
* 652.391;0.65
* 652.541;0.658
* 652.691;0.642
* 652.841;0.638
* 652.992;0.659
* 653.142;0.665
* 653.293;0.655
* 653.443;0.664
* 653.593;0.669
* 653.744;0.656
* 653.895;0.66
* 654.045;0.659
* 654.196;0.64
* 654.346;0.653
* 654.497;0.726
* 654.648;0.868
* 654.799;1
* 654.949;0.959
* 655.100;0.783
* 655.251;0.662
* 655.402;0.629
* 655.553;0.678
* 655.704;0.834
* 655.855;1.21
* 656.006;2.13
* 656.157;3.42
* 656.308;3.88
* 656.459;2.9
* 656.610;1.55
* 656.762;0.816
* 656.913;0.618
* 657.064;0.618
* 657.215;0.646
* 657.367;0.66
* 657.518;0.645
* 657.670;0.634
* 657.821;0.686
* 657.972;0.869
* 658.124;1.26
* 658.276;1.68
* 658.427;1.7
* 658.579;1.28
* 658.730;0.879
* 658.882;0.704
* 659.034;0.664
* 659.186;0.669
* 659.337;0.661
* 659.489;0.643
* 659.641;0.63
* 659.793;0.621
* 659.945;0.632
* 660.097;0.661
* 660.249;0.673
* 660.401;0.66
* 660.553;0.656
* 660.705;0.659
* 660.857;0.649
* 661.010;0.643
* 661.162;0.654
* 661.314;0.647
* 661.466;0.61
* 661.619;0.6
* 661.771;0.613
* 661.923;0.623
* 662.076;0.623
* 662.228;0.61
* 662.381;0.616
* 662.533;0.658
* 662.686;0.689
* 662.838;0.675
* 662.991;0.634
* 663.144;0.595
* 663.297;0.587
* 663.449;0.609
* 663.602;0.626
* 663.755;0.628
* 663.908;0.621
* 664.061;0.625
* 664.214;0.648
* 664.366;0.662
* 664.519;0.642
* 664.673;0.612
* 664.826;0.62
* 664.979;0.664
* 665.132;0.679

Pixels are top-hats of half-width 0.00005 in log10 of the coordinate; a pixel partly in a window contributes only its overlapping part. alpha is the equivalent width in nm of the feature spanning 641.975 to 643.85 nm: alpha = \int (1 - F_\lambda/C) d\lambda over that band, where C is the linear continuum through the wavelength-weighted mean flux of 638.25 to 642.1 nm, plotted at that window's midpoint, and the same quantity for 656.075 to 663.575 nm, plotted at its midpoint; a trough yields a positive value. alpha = 0.116 nm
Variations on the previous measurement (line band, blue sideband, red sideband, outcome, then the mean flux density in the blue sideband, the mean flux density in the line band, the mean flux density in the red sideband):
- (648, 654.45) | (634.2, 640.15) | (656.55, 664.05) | 0.556 nm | 0.641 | 0.639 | 0.737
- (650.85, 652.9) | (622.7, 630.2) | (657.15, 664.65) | 0.142 nm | 0.626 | 0.646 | 0.719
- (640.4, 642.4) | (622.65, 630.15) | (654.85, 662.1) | 0.376 nm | 0.626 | 0.642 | 0.977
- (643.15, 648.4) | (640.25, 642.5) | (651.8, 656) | 0.288 nm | 0.64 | 0.639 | 0.742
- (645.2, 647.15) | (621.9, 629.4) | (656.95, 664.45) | 0.119 nm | 0.626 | 0.639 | 0.718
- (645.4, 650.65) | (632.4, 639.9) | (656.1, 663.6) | 0.977 nm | 0.642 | 0.628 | 0.9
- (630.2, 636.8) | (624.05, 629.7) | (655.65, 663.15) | 0.405 nm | 0.622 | 0.646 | 0.954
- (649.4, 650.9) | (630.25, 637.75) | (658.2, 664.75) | 0.143 nm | 0.645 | 0.617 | 0.708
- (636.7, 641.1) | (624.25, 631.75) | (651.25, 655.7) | 0.114 nm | 0.634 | 0.642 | 0.693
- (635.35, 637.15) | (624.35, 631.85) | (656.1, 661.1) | 0.284 nm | 0.634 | 0.625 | 1.04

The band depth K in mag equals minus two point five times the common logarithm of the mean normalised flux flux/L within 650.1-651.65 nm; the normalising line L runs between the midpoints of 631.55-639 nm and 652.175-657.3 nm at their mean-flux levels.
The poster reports 0.42 mag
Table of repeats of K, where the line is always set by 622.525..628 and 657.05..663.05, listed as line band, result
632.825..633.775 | 0.00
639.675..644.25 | 0.07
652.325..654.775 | 0.06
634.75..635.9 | 0.04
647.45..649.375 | 0.11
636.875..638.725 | 0.03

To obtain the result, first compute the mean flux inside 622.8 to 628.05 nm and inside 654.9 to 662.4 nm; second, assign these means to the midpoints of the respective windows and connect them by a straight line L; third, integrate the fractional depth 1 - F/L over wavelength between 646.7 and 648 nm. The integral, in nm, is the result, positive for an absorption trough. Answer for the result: 0.339 nm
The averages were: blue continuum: 0.62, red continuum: 0.963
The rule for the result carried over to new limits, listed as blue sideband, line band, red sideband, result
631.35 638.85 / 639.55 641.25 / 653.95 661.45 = 0.21 nm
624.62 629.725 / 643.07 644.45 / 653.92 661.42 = 0.30 nm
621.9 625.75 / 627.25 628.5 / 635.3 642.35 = -0.02 nm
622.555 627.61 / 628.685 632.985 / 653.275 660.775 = 0.23 nm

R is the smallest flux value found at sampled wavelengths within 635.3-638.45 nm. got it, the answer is 0.594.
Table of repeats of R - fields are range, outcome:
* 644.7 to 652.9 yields 0.553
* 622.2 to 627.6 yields 0.55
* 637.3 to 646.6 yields 0.6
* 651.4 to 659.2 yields 0.618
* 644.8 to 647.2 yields 0.584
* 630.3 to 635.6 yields 0.598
